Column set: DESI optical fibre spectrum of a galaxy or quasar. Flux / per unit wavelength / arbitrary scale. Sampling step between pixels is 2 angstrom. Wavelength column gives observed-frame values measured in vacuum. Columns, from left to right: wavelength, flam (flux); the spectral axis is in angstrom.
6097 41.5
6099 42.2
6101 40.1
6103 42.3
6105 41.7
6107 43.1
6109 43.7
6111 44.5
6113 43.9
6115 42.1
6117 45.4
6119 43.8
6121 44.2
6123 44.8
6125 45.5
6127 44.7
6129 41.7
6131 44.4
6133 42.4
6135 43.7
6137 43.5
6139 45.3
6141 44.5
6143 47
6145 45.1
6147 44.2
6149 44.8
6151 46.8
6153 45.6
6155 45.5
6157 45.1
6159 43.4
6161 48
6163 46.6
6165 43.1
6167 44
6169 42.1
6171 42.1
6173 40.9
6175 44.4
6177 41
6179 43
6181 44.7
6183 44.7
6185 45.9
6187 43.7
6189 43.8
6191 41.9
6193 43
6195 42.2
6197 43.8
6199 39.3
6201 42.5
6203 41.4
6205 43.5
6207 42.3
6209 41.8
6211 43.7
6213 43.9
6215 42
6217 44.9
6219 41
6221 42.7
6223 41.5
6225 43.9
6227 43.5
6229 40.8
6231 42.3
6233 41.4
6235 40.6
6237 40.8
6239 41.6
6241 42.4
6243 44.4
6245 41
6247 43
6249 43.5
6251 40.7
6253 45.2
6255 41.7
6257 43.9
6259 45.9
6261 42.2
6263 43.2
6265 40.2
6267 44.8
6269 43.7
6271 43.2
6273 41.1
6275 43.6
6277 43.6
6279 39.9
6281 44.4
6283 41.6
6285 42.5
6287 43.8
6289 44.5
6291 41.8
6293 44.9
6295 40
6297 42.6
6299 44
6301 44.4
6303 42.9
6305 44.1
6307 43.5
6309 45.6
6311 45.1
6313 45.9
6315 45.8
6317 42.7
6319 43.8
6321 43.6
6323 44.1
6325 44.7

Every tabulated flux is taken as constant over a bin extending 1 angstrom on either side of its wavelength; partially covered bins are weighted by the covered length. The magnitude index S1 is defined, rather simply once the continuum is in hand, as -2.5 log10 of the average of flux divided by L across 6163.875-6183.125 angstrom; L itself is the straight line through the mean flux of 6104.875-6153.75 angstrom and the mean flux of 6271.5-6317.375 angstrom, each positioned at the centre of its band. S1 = 0.028 mag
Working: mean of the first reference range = 44.3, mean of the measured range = 42.9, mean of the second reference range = 43.4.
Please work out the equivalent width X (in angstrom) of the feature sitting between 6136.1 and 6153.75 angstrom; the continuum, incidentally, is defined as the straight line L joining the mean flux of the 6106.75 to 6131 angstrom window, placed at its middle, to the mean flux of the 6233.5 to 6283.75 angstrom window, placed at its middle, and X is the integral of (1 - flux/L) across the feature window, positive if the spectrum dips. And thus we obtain -0.59 angstrom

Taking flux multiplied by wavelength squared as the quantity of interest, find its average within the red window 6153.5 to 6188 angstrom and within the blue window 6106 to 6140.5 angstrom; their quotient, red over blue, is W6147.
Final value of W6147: 1.02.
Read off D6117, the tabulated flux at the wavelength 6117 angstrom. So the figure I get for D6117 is 45.4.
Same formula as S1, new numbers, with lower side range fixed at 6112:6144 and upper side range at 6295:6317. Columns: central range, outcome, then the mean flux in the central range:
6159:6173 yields 0.00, 44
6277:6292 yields 0.04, 42.7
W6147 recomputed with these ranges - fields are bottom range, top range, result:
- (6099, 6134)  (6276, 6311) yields 1.05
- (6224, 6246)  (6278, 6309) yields 1.04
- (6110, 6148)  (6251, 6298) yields 1.02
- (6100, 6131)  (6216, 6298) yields 1.03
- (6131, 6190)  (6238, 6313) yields 1.01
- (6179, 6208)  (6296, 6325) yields 1.07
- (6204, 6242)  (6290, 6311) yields 1.05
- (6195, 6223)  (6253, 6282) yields 1.03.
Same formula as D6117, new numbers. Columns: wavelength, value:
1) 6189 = 43.8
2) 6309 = 45.6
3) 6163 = 46.6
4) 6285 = 42.5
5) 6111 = 44.5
